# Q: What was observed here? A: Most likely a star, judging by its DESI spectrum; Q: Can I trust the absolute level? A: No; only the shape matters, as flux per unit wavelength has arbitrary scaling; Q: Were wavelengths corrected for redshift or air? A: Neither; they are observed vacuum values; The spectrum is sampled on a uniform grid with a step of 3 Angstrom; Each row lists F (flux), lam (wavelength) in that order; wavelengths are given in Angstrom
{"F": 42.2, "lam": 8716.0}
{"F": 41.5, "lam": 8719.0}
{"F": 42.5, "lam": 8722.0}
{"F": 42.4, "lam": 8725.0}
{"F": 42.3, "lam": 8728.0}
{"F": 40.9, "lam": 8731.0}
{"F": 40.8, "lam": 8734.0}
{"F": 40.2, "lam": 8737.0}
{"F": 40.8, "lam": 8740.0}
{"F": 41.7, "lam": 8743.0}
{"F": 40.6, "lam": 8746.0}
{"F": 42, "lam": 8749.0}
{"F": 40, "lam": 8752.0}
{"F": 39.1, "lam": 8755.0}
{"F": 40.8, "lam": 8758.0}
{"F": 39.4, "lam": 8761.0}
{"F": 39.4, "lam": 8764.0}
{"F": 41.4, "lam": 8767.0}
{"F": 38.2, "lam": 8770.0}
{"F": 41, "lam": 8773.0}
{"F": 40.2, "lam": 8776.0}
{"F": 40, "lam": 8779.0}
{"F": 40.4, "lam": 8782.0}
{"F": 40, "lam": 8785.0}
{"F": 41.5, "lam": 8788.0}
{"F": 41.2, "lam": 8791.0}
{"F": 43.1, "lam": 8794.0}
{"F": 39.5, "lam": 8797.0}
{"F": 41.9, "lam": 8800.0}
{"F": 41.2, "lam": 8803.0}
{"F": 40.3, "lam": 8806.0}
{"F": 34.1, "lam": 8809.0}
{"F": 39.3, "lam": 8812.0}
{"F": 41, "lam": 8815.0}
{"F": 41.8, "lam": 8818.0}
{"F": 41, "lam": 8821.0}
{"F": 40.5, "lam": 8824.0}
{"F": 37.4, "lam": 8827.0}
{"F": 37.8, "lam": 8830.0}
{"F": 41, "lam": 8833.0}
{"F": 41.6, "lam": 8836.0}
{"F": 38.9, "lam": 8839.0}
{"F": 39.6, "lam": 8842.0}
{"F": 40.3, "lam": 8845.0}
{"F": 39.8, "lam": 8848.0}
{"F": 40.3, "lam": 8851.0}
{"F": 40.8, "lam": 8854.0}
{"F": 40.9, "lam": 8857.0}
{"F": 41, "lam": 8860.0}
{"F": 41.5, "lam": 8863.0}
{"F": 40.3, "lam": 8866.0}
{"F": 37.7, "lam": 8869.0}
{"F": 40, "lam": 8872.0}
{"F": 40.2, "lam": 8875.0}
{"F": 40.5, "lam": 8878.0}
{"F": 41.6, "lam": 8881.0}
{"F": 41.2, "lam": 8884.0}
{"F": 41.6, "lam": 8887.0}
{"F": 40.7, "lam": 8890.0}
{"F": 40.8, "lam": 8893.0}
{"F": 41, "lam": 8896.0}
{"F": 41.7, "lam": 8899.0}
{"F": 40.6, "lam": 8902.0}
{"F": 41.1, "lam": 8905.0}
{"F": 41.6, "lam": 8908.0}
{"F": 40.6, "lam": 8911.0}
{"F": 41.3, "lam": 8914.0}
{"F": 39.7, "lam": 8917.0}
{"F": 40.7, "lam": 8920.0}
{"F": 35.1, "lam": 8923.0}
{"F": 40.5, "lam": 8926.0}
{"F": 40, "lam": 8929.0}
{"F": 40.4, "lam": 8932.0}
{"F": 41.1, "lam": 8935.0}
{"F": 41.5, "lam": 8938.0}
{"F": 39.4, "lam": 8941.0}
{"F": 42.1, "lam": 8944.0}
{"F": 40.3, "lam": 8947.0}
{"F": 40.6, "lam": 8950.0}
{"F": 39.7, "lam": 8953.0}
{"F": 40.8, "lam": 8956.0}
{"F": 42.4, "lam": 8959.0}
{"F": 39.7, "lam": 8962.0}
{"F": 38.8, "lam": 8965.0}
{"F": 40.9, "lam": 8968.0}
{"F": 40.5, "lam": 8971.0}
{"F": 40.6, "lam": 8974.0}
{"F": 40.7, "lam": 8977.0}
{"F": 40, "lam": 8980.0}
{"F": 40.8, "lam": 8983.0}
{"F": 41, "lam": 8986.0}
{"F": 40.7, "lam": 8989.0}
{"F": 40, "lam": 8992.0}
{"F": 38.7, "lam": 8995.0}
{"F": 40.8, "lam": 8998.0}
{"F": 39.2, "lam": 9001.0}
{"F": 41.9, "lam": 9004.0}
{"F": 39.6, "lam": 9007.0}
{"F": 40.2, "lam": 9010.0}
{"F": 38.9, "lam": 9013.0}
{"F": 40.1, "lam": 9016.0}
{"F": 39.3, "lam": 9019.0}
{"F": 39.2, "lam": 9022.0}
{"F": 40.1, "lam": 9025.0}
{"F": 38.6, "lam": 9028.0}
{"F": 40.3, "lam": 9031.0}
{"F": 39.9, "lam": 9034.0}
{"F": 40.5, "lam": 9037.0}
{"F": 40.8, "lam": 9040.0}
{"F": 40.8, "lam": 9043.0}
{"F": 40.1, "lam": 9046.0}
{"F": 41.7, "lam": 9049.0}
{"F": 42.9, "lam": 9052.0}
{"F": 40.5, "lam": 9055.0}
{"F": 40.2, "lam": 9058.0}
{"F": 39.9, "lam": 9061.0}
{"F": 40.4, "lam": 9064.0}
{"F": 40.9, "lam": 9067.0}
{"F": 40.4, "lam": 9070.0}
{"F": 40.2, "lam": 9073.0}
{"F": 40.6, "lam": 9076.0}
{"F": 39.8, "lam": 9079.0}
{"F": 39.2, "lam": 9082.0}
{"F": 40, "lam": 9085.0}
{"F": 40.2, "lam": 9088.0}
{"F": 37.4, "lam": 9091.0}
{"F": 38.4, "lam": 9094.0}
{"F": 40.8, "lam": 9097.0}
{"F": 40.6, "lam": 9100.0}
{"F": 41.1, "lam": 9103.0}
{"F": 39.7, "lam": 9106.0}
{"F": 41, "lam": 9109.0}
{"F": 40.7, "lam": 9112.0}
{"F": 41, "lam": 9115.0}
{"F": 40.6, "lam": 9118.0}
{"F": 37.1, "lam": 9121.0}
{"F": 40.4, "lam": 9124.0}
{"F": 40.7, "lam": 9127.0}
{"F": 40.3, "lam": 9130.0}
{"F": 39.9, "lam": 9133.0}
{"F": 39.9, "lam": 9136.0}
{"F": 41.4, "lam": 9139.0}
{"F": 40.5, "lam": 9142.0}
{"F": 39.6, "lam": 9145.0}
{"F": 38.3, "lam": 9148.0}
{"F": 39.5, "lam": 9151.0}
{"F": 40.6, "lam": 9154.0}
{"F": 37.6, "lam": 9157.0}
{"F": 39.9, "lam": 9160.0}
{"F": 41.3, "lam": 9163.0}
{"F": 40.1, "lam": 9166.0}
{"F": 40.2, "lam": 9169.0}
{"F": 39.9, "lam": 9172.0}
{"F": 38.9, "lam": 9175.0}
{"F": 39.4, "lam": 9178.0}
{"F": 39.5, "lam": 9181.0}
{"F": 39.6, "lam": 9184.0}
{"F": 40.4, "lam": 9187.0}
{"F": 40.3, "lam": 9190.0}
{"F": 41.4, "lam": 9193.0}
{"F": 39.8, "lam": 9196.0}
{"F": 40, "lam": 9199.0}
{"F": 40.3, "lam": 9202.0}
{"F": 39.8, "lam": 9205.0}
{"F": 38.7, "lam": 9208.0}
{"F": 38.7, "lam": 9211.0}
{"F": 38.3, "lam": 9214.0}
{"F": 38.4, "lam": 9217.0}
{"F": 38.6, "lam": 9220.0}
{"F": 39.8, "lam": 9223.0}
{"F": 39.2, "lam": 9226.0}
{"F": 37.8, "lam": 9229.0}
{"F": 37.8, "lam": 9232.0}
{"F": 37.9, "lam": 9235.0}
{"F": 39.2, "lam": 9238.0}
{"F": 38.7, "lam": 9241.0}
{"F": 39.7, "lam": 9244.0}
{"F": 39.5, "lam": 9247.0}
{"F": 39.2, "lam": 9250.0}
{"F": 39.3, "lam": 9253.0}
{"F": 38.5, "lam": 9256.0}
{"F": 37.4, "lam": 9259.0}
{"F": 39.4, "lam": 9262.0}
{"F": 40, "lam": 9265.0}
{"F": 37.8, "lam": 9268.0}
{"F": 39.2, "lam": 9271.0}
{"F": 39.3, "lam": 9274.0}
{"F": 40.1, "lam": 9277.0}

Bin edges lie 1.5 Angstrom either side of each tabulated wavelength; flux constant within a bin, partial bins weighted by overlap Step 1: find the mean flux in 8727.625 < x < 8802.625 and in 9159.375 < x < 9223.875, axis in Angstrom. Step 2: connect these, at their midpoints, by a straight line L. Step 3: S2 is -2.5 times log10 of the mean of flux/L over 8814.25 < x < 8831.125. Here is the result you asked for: 0.016 mag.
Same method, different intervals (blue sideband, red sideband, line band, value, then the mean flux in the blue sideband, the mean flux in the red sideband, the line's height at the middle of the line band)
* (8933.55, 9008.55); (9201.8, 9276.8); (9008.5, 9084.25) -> -0.005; 40.5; 38.9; 40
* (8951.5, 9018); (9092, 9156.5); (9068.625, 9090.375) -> 0.004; 40.3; 40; 40.1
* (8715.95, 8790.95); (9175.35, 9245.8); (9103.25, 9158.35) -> -0.012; 40.8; 39.3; 39.5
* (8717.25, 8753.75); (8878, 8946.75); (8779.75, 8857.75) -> 0.021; 41.3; 40.6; 41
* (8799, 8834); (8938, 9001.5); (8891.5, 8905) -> -0.025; 39.7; 40.4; 40.1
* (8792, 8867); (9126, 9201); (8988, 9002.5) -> 0.006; 40.2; 40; 40.1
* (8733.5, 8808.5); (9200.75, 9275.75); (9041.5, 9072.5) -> -0.034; 40.5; 38.9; 39.5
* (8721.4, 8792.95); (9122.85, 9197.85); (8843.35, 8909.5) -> -0.006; 40.7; 40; 40.5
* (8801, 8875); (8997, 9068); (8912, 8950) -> -0.003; 39.9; 40.3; 40.1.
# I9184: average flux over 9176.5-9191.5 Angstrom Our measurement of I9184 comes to 39.8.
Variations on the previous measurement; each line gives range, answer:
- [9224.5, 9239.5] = 38.4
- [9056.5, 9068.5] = 40.4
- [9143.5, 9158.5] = 39.1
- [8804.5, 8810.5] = 37.2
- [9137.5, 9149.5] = 39.9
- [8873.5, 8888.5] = 41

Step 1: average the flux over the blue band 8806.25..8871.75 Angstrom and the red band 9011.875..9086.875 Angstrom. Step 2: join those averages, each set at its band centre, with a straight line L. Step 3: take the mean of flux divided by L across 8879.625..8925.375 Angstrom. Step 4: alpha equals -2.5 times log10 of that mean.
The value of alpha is -0.018 mag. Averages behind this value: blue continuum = 39.9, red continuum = 40.2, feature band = 40.6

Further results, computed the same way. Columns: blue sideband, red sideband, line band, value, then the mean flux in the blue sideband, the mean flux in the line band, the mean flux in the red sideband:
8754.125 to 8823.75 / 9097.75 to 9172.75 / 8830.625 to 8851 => 0.00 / 40.3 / 40.1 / 40.1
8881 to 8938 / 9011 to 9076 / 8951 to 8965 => 0.00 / 40.6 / 40.4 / 40.3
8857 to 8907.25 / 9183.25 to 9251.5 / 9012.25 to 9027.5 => 0.02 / 40.7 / 39.5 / 39.3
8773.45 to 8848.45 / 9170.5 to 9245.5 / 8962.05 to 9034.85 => -0.01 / 40.2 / 40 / 39.3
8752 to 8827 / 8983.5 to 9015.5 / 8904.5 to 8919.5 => -0.02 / 40.2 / 40.8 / 40.1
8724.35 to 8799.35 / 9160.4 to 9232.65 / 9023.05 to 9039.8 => 0.00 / 40.7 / 39.9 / 39.5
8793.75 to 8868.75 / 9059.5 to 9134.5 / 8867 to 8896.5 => -0.01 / 40.1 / 40.5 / 40.1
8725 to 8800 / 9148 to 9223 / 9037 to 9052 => -0.03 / 40.7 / 41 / 39.6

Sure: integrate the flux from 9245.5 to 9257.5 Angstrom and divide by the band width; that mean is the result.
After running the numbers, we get 39.1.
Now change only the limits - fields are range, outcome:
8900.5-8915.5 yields 41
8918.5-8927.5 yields 38.8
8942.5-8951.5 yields 41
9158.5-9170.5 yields 40.4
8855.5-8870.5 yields 40.3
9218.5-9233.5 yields 38.6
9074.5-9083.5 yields 39.9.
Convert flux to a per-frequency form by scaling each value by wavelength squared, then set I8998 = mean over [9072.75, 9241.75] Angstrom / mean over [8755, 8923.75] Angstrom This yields 1.1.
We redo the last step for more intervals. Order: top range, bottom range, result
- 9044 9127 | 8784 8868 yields 1.06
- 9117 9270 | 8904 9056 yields 1.02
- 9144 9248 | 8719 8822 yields 1.07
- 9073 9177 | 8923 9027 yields 1.03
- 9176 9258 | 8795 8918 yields 1.05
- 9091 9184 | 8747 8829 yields 1.07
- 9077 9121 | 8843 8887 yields 1.04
